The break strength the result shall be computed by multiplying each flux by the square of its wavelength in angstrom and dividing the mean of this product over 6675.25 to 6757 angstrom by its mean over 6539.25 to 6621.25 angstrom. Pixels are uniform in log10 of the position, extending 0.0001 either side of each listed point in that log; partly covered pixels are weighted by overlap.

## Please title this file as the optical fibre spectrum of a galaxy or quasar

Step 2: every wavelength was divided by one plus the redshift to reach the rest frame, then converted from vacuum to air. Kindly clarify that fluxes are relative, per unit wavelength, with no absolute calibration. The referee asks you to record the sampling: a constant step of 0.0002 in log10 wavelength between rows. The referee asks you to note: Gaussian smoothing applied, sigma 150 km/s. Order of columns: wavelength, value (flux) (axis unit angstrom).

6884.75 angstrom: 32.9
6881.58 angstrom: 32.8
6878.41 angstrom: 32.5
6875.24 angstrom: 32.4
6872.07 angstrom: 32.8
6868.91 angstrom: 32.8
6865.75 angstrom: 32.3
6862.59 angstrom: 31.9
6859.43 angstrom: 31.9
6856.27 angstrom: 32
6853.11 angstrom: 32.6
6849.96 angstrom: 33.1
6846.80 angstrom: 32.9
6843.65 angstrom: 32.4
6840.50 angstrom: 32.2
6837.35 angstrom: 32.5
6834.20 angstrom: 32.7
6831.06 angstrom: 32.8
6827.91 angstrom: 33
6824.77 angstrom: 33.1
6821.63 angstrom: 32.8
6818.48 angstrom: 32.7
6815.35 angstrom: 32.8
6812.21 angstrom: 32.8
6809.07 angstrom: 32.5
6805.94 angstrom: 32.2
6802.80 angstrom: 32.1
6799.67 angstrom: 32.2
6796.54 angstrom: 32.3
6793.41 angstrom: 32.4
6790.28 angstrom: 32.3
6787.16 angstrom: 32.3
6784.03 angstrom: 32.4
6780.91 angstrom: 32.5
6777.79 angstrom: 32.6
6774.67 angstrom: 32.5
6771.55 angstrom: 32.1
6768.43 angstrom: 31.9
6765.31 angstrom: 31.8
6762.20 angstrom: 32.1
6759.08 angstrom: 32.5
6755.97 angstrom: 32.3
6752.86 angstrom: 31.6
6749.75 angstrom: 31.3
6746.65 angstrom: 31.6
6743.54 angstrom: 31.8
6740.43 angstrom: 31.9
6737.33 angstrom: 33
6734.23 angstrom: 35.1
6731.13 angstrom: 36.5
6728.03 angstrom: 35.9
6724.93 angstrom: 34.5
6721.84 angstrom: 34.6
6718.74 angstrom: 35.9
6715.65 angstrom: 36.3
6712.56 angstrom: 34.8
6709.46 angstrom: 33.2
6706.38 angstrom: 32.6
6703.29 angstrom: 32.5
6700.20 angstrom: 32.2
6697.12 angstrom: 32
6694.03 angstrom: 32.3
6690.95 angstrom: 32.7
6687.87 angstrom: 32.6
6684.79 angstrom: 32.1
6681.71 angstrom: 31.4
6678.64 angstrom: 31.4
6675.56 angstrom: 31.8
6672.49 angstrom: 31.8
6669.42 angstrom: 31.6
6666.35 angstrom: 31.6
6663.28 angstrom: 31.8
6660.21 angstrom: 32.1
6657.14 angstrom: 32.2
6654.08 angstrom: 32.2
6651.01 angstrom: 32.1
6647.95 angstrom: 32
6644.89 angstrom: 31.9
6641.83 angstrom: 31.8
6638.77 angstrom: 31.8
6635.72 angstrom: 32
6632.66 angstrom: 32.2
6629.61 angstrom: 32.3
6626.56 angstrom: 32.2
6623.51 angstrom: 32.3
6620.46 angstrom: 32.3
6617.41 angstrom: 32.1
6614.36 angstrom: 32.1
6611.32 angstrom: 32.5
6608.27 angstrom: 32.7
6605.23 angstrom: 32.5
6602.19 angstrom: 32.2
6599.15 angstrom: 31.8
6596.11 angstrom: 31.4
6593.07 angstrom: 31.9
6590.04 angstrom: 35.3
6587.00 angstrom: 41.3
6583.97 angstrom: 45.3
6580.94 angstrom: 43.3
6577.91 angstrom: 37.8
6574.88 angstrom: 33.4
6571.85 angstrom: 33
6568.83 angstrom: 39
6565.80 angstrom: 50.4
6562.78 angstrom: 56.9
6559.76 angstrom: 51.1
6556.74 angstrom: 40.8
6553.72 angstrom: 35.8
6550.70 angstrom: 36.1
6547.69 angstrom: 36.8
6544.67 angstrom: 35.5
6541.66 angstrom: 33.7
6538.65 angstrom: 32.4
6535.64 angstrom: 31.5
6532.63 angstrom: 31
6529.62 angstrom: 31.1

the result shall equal 0.93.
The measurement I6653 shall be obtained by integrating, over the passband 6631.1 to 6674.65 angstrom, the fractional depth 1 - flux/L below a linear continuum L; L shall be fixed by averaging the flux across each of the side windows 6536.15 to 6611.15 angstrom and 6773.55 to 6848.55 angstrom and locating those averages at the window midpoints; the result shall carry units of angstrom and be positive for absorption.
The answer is 4.9 angstrom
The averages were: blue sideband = 37.7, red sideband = 32.5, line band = 31.9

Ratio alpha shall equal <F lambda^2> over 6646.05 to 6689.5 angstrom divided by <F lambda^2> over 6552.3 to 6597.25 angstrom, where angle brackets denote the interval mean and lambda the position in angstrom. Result 0.8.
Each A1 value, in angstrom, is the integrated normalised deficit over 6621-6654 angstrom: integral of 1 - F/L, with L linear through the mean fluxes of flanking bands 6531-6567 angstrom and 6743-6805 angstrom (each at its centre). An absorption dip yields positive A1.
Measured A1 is 4.0 angstrom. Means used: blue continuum 39.2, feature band 32.1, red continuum 32.1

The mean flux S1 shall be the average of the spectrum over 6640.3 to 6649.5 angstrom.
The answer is 31.9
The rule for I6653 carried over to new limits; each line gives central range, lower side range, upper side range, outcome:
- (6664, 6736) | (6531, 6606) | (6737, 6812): 1.8 angstrom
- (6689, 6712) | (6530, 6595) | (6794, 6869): 1.8 angstrom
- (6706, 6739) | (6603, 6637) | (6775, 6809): -2.6 angstrom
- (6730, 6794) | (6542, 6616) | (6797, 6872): 2.9 angstrom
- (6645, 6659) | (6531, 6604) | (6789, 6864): 1.5 angstrom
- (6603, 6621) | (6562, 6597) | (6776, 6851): 3.0 angstrom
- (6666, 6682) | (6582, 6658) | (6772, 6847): 0.7 angstrom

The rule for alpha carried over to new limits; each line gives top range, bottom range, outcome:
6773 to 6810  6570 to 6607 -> 0.96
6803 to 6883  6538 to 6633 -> 0.96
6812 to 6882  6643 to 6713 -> 1.06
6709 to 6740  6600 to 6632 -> 1.12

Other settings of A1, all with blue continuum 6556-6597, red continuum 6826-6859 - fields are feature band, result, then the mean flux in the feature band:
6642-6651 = 1.6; 32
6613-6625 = 2.2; 32.2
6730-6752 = 1.8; 32.9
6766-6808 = 2.5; 32.3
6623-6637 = 2.5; 32.2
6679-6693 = 2.0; 32.2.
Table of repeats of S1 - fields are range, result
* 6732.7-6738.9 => 34.1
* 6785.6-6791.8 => 32.3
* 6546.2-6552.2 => 36.5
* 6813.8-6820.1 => 32.8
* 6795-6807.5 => 32.2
